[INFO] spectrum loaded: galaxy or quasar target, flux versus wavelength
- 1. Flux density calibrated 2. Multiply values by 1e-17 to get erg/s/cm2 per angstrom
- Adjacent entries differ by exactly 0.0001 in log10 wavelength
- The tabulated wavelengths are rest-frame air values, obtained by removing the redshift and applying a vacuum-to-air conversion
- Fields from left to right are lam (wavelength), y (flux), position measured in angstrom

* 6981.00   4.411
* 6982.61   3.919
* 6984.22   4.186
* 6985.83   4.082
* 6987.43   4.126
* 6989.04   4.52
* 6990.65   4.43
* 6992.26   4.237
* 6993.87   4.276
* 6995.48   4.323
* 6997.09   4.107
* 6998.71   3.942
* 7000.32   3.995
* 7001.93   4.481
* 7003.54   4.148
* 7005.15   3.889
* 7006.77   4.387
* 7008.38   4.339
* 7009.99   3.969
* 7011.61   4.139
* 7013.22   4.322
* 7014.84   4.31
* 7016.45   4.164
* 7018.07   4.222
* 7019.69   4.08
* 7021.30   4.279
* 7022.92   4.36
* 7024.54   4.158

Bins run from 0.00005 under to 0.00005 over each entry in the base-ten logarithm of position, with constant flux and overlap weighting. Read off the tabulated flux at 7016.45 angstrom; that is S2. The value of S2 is 4.164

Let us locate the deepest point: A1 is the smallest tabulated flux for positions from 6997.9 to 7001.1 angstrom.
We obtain 3.942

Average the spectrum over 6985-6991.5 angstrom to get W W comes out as 4.29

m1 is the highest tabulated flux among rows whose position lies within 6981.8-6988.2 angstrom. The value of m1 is 4.186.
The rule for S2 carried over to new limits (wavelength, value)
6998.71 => 3.942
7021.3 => 4.279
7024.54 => 4.158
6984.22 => 4.186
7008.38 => 4.339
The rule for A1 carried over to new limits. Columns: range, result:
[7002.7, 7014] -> 3.889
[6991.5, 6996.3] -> 4.237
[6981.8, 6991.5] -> 3.919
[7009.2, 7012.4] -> 3.969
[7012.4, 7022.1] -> 4.08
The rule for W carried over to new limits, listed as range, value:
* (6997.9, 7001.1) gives 3.97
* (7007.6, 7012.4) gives 4.15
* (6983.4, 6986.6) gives 4.13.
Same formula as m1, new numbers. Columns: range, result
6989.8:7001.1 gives 4.43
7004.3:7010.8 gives 4.387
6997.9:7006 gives 4.481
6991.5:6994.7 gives 4.276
